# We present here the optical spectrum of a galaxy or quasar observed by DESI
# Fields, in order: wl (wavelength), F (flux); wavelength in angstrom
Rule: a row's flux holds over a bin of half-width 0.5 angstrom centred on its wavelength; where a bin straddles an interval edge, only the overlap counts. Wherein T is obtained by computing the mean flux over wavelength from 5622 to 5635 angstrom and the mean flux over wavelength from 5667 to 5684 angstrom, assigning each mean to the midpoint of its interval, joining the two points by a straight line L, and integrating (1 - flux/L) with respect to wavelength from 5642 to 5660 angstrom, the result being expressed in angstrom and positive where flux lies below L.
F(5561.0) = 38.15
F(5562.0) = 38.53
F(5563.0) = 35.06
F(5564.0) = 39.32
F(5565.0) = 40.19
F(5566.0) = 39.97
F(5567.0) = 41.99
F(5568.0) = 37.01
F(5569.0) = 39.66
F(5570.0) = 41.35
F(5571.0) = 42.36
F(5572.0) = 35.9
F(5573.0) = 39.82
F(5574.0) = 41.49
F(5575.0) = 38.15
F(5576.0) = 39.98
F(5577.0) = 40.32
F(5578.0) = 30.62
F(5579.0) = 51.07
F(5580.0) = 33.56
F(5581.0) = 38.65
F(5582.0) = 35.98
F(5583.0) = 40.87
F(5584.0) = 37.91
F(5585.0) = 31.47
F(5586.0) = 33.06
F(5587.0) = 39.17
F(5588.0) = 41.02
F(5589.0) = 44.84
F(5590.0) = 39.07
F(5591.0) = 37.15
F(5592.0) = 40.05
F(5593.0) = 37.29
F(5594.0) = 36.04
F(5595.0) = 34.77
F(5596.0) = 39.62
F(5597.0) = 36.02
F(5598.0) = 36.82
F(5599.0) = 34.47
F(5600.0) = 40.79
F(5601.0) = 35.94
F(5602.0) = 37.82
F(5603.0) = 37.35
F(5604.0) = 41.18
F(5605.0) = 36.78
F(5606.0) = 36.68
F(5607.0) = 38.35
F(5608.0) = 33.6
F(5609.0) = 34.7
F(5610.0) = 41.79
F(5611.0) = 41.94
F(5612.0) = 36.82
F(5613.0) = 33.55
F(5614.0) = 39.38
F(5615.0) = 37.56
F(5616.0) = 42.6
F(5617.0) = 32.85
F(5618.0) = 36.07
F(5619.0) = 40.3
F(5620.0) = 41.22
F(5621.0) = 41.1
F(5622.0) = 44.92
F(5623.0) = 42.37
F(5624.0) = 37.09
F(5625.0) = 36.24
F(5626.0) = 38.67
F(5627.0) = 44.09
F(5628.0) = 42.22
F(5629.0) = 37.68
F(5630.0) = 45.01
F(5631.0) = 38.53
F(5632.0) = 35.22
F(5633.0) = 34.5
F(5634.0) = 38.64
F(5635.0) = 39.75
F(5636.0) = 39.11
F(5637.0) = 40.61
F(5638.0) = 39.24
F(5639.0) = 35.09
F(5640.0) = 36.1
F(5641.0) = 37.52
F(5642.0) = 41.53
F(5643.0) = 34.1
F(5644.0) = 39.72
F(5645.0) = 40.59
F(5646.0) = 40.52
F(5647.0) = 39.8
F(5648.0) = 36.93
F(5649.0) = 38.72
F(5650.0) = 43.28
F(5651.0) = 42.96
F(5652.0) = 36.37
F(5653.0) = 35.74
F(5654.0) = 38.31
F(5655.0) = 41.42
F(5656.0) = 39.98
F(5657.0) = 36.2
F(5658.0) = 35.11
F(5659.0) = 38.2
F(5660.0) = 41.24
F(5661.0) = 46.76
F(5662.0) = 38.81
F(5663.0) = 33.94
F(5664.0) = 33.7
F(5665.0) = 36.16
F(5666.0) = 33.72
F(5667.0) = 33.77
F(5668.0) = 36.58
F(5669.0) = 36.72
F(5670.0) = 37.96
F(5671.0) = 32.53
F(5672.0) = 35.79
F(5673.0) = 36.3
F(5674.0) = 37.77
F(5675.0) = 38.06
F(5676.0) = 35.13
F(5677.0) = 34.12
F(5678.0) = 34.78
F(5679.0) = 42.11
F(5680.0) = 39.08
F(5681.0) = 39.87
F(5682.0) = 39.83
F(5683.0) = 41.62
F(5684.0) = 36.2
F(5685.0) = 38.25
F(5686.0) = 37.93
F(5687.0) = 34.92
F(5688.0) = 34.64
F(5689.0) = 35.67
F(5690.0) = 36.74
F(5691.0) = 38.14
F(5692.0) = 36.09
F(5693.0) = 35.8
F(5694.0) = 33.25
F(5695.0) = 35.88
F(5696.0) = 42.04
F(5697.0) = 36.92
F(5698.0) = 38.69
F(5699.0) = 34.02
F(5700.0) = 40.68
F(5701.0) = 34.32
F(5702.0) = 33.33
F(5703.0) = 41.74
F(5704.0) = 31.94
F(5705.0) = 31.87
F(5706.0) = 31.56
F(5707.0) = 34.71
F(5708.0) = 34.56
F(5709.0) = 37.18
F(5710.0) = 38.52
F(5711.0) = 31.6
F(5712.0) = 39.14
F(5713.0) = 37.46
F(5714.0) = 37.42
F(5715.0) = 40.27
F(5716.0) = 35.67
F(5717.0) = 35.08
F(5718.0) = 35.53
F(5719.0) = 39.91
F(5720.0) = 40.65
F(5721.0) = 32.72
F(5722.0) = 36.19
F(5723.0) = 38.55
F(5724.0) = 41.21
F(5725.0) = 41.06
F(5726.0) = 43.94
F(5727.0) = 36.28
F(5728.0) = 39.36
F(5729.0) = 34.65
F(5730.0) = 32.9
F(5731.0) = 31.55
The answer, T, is -0.2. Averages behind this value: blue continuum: 39.4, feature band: 38.9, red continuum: 37.2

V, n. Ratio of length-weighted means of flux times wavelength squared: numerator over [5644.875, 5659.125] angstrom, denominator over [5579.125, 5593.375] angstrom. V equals 1.04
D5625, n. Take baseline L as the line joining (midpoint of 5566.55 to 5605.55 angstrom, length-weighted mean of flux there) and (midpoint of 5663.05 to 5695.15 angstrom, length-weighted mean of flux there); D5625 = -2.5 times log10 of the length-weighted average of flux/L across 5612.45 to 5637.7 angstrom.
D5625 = -0.04 mag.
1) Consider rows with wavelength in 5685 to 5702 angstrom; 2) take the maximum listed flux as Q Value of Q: 42.04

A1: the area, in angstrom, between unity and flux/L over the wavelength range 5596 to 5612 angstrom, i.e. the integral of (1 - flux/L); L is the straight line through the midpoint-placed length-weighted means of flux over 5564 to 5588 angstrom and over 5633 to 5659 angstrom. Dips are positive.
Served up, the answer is 0.4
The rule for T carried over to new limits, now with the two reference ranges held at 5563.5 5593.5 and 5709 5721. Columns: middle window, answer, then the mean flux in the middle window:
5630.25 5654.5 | -0.2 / 38.5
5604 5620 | 0.3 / 37.8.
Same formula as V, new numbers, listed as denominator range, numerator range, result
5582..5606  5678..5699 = 1.03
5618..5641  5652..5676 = 0.96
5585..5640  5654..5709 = 0.98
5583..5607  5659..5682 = 1.01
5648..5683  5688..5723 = 0.98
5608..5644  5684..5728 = 0.98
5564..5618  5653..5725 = 1.00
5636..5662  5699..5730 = 0.96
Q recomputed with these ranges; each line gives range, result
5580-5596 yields 44.84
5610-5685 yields 46.76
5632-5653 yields 43.28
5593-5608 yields 41.18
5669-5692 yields 42.11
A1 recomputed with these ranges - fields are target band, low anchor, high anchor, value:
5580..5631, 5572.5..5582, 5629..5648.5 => 0.62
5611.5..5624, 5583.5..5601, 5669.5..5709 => -0.56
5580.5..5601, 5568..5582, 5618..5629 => 1.00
